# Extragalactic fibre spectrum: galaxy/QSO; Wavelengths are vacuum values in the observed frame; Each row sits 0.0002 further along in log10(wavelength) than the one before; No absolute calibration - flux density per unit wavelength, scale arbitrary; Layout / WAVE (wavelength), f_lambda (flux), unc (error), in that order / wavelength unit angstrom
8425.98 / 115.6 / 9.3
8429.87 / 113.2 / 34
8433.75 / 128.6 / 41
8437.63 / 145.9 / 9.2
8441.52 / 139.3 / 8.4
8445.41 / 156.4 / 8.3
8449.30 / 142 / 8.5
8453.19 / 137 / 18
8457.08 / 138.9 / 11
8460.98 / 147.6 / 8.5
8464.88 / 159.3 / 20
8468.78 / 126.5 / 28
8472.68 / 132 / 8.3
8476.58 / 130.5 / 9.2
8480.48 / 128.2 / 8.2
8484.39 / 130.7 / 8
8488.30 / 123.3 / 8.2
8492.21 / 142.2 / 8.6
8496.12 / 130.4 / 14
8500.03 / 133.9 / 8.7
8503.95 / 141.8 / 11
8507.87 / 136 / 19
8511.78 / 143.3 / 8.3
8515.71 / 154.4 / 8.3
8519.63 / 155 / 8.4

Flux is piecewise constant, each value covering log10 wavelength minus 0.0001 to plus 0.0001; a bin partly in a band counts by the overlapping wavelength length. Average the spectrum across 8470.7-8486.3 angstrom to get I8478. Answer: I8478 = 130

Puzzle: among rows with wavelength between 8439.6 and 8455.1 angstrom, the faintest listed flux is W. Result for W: 137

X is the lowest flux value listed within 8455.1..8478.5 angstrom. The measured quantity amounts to 126.5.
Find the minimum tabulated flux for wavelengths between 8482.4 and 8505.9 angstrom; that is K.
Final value 123.3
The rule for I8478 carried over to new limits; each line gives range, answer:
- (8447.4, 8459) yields 139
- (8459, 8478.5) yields 139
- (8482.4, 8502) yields 132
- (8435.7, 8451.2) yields 146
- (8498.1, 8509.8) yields 137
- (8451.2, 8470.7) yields 142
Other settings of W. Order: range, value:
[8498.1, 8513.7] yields 133.9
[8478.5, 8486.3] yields 128.2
